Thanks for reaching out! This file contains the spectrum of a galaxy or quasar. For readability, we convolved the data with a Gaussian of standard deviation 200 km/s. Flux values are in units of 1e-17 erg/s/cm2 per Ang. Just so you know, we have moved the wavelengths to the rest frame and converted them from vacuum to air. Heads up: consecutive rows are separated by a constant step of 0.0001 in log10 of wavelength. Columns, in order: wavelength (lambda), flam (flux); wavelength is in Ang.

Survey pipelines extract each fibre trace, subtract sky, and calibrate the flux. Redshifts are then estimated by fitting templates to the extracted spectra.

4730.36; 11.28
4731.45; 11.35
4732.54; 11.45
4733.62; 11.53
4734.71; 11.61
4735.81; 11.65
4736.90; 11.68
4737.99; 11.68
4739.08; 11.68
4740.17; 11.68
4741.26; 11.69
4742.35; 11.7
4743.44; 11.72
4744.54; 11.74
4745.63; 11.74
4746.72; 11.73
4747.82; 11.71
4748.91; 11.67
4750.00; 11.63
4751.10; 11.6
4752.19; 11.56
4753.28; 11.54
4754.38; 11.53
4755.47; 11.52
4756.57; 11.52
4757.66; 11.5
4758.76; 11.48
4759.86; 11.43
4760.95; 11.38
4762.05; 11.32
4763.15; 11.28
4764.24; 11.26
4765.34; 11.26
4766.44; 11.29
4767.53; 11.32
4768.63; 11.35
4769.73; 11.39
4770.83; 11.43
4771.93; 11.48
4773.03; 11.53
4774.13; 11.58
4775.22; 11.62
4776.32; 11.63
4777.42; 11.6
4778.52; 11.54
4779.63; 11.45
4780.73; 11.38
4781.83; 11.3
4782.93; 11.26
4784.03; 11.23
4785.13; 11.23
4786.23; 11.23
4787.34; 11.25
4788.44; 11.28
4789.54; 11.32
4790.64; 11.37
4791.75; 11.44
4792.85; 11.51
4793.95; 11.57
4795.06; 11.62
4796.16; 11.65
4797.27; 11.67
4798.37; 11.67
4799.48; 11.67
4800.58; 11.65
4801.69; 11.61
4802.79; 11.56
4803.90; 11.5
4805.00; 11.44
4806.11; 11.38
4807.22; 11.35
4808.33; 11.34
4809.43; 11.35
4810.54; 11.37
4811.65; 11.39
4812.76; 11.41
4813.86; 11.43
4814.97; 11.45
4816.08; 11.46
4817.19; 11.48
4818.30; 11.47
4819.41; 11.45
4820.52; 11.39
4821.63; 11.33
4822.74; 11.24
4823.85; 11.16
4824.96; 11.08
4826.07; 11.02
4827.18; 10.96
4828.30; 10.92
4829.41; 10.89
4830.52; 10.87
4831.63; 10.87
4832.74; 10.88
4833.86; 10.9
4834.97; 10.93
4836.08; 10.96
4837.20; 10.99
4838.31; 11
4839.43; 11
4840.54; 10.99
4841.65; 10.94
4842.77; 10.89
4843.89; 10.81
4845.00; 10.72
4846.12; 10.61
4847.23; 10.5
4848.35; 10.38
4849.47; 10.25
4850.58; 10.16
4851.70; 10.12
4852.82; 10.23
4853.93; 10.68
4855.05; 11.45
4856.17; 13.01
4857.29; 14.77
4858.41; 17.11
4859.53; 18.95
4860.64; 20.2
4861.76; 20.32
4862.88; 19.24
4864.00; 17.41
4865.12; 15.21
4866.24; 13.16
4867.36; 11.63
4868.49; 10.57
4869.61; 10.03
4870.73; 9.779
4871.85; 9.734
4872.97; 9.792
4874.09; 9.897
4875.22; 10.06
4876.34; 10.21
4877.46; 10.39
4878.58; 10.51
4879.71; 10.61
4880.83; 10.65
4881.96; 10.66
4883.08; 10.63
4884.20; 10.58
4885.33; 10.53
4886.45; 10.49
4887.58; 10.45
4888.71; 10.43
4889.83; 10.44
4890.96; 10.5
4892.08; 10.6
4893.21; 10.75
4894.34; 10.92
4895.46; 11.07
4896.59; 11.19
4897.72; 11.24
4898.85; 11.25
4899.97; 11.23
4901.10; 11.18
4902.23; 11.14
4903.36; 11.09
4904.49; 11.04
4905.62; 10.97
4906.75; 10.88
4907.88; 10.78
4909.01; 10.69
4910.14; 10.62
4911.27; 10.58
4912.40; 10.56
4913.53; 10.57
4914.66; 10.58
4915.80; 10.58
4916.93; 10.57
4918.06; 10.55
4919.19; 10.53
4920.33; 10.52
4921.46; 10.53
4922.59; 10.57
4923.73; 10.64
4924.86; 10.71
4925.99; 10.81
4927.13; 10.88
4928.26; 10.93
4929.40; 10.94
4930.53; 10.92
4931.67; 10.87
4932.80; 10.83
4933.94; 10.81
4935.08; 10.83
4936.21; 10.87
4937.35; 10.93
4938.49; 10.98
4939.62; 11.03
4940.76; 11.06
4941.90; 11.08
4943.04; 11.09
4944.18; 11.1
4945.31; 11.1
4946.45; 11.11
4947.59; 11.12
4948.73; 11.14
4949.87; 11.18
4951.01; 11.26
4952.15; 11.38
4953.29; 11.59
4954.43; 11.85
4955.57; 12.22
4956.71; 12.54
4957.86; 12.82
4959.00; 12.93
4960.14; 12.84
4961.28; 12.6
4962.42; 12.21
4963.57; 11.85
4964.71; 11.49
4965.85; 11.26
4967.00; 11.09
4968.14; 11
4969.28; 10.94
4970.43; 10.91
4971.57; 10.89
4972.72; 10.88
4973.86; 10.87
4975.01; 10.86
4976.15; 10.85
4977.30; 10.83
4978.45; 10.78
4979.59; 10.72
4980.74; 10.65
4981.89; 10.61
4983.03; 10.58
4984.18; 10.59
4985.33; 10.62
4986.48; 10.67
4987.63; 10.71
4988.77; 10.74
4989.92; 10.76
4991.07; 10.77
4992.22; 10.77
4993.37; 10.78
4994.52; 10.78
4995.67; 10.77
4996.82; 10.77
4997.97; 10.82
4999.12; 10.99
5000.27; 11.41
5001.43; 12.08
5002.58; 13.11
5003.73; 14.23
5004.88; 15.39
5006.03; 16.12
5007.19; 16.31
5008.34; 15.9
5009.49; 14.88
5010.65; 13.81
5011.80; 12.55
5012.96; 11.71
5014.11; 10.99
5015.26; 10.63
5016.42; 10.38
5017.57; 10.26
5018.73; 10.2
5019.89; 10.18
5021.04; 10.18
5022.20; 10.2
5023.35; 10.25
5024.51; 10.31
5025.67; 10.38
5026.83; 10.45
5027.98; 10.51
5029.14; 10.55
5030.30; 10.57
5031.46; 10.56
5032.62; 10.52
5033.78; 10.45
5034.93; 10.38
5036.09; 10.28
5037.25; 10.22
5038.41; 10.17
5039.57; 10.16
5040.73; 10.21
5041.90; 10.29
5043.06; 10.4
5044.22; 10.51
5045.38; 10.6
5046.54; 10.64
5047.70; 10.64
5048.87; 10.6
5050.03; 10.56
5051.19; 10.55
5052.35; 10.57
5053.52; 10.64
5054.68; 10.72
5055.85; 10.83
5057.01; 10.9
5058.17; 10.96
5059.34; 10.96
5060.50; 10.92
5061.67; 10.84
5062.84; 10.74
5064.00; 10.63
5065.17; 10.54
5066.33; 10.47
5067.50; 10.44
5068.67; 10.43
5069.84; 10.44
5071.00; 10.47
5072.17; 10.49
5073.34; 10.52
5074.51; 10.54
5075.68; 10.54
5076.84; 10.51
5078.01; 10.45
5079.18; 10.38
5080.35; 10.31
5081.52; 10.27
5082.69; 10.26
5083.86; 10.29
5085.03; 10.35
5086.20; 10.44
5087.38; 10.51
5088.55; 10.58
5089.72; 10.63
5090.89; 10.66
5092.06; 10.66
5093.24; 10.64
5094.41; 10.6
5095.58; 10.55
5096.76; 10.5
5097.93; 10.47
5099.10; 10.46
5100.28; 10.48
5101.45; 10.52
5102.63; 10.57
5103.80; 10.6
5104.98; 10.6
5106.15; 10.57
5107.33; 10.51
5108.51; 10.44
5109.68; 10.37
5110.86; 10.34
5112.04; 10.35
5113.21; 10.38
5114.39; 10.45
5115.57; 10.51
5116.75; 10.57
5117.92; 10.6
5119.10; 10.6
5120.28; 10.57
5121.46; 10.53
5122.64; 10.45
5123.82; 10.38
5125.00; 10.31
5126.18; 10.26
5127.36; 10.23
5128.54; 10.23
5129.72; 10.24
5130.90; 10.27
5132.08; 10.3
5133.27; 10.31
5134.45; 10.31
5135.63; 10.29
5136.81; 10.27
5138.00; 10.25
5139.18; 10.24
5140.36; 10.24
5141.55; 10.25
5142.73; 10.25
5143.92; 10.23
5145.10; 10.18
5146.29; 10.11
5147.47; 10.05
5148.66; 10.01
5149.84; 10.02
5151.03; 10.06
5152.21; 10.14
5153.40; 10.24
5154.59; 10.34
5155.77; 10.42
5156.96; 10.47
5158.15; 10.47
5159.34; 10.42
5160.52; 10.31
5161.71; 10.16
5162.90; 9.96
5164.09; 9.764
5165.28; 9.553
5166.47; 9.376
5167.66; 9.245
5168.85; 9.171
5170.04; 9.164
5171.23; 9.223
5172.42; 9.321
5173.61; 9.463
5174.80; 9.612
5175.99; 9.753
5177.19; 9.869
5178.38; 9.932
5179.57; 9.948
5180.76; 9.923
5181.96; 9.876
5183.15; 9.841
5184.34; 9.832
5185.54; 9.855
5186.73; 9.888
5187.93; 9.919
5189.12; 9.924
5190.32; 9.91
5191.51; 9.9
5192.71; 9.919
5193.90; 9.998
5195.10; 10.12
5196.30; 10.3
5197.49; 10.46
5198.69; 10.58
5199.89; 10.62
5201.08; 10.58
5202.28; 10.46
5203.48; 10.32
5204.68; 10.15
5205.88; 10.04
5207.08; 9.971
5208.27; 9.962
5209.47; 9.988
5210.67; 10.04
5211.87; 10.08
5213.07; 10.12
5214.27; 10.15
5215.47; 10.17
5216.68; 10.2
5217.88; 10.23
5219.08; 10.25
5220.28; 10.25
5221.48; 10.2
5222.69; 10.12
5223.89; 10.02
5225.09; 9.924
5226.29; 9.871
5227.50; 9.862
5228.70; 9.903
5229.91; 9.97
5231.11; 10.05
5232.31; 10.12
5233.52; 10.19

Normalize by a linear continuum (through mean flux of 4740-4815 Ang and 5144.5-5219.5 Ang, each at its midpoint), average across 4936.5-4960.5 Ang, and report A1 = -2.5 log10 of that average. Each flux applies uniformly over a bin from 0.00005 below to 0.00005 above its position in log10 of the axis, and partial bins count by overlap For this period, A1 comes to -0.06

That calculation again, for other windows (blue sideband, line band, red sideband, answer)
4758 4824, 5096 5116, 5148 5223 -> -0.02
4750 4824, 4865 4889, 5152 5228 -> 0.05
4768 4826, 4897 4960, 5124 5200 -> -0.01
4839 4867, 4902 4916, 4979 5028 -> 0.17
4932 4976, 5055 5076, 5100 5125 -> 0.01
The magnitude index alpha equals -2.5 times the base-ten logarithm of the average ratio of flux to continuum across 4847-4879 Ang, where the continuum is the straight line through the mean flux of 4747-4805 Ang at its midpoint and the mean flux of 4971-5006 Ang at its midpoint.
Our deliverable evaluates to -0.11 mag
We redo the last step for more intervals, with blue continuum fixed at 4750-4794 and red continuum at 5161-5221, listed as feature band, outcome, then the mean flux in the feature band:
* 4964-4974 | -0.033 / 11.1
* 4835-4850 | 0.039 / 10.8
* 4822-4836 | 0.023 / 11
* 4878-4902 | 0.024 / 10.8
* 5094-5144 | -0.022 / 10.4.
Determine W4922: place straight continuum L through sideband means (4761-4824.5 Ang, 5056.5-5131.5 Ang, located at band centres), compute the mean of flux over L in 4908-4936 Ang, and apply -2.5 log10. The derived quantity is 0.03 mag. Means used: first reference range 11.4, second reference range 10.5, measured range 10.7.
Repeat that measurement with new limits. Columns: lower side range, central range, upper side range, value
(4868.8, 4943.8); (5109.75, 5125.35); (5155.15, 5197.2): -0.04 mag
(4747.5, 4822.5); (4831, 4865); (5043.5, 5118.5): -0.12 mag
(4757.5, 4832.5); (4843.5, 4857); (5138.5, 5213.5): 0.03 mag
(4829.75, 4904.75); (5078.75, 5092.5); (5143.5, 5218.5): 0.00 mag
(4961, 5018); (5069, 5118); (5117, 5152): 0.02 mag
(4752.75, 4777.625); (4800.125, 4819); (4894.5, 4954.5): -0.01 mag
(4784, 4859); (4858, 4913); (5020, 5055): -0.07 mag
